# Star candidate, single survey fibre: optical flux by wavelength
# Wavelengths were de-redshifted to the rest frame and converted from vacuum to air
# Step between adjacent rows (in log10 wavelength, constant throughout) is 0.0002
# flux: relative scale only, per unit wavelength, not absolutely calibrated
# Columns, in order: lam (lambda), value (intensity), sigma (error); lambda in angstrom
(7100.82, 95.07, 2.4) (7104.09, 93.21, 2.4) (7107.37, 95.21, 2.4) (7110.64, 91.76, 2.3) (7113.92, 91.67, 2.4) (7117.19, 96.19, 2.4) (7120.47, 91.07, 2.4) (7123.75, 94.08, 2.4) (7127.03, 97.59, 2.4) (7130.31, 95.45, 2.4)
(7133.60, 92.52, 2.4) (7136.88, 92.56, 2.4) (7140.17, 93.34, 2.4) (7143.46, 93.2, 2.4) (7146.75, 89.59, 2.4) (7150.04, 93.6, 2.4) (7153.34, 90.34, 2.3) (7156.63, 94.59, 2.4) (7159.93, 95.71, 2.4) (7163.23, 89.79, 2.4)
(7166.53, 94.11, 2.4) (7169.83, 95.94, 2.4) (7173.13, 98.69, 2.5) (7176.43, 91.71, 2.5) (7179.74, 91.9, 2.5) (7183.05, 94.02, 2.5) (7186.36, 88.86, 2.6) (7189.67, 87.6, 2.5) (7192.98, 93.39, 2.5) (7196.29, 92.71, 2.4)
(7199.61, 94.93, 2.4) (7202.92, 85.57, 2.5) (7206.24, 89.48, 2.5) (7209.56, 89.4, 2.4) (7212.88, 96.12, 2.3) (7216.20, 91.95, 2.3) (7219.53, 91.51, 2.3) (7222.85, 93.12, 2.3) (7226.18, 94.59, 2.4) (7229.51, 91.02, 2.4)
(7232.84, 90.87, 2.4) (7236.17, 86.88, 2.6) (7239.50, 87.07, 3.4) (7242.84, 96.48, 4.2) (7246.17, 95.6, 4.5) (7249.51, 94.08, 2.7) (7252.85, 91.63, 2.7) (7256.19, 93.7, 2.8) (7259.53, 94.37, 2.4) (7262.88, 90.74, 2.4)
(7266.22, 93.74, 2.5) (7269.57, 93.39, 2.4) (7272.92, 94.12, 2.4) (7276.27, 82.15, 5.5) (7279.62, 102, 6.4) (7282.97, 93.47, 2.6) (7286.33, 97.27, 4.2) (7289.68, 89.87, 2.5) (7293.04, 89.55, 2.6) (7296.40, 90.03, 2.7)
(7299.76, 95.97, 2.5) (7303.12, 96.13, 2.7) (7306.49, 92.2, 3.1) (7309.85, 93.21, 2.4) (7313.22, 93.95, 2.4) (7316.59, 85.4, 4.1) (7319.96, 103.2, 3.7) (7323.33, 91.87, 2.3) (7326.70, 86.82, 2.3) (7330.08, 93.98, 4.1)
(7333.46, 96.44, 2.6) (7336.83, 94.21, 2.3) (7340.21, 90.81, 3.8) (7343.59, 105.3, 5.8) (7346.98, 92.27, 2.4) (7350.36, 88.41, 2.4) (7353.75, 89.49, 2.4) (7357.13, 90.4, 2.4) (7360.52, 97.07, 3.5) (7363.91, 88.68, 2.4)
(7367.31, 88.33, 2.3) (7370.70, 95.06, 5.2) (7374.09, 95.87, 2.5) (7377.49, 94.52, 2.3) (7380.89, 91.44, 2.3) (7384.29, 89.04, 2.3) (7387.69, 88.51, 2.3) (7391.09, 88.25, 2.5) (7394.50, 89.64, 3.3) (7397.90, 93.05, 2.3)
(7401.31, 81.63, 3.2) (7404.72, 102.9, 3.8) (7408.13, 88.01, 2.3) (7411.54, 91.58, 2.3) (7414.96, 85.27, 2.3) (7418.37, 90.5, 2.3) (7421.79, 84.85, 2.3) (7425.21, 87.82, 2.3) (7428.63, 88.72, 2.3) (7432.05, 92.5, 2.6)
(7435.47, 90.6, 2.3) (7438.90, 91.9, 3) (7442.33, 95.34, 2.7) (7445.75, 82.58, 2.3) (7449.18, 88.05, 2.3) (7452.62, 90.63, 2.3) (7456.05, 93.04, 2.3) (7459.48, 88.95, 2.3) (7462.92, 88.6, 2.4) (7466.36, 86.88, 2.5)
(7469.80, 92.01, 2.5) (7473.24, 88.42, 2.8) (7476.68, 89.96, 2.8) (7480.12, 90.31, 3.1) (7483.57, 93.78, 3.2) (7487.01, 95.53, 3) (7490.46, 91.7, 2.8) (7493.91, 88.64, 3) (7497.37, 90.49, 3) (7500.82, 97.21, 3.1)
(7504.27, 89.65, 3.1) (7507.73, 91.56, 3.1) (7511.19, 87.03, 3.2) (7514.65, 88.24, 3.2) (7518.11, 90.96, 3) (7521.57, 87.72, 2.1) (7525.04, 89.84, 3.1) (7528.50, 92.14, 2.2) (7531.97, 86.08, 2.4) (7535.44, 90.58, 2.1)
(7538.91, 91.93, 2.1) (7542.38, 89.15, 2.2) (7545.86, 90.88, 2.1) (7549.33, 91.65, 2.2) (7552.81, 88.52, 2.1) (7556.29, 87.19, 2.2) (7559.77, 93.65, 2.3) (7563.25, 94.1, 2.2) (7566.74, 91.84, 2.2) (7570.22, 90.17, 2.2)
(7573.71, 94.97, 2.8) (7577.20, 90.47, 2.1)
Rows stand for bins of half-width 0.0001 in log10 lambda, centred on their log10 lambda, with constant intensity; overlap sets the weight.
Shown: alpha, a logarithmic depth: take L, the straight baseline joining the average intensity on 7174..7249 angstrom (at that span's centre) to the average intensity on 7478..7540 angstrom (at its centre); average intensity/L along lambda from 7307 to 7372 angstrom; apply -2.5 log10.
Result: -0.02 mag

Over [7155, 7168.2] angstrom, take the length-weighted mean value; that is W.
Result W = 93.5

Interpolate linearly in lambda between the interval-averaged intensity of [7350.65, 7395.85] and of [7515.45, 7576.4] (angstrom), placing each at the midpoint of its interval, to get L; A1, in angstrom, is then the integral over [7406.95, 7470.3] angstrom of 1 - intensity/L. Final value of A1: 1.15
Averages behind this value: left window 91.2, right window 90.6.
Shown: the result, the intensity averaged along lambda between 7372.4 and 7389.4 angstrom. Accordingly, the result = 91.9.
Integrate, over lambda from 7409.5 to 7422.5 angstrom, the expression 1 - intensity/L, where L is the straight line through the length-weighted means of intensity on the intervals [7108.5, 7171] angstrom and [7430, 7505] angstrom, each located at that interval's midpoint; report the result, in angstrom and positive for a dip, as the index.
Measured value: 0.4 angstrom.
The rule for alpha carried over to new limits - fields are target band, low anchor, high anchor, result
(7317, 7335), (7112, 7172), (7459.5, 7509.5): -0.019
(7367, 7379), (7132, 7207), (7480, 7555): -0.032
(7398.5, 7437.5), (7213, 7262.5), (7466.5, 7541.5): 0.019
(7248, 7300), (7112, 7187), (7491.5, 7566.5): -0.005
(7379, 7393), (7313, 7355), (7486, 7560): 0.037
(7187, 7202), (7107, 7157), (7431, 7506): 0.013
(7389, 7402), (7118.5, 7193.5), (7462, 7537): 0.030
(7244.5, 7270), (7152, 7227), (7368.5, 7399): -0.015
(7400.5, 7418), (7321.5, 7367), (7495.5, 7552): 0.017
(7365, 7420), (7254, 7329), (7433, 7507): 0.010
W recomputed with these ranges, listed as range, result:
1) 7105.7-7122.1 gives 93.2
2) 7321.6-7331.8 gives 90.9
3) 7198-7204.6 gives 90.3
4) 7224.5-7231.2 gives 92.7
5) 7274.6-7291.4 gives 93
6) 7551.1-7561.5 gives 89.8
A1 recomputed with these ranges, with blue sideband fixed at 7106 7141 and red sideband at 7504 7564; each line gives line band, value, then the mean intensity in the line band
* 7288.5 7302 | 0.1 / 91.6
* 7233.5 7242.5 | 0.4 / 88.8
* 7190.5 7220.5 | 0.5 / 91.6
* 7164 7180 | -0.2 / 94.5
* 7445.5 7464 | 0.3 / 89.1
